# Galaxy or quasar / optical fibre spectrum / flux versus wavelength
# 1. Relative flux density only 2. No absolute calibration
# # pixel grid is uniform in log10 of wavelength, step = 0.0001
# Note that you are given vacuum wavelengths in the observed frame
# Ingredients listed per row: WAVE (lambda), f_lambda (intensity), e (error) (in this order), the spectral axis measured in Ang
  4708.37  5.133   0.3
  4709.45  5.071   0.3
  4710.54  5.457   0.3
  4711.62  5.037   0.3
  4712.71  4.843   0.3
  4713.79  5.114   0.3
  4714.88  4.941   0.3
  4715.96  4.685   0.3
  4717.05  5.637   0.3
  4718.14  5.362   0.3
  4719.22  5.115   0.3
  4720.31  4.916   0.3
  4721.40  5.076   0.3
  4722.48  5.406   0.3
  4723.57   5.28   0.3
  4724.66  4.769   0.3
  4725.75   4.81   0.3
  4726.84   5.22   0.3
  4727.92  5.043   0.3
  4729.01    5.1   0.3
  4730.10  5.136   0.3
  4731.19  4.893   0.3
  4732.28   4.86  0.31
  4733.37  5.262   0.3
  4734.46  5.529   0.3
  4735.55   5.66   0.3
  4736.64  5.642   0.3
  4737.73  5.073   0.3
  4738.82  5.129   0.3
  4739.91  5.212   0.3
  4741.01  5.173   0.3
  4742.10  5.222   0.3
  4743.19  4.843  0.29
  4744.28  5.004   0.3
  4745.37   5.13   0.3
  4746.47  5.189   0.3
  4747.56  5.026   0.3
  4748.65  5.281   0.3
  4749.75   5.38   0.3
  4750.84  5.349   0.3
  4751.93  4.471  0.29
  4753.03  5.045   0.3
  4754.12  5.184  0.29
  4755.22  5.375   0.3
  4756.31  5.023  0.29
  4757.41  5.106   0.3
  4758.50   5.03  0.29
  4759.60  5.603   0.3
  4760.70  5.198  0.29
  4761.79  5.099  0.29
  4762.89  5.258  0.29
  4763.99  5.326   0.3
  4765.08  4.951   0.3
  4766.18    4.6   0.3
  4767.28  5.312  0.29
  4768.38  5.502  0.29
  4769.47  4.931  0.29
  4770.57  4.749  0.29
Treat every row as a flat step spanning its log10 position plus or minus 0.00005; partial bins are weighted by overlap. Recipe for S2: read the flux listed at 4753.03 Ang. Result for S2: 5.045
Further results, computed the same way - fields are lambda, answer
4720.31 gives 4.916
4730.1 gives 5.136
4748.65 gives 5.281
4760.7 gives 5.198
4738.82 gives 5.129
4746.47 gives 5.189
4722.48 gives 5.406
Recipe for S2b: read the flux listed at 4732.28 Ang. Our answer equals 4.86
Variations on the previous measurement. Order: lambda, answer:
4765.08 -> 4.951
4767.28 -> 5.312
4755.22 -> 5.375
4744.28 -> 5.004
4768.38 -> 5.502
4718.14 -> 5.362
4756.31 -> 5.023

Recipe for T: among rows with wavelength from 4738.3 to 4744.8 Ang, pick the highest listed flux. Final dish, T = 5.222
